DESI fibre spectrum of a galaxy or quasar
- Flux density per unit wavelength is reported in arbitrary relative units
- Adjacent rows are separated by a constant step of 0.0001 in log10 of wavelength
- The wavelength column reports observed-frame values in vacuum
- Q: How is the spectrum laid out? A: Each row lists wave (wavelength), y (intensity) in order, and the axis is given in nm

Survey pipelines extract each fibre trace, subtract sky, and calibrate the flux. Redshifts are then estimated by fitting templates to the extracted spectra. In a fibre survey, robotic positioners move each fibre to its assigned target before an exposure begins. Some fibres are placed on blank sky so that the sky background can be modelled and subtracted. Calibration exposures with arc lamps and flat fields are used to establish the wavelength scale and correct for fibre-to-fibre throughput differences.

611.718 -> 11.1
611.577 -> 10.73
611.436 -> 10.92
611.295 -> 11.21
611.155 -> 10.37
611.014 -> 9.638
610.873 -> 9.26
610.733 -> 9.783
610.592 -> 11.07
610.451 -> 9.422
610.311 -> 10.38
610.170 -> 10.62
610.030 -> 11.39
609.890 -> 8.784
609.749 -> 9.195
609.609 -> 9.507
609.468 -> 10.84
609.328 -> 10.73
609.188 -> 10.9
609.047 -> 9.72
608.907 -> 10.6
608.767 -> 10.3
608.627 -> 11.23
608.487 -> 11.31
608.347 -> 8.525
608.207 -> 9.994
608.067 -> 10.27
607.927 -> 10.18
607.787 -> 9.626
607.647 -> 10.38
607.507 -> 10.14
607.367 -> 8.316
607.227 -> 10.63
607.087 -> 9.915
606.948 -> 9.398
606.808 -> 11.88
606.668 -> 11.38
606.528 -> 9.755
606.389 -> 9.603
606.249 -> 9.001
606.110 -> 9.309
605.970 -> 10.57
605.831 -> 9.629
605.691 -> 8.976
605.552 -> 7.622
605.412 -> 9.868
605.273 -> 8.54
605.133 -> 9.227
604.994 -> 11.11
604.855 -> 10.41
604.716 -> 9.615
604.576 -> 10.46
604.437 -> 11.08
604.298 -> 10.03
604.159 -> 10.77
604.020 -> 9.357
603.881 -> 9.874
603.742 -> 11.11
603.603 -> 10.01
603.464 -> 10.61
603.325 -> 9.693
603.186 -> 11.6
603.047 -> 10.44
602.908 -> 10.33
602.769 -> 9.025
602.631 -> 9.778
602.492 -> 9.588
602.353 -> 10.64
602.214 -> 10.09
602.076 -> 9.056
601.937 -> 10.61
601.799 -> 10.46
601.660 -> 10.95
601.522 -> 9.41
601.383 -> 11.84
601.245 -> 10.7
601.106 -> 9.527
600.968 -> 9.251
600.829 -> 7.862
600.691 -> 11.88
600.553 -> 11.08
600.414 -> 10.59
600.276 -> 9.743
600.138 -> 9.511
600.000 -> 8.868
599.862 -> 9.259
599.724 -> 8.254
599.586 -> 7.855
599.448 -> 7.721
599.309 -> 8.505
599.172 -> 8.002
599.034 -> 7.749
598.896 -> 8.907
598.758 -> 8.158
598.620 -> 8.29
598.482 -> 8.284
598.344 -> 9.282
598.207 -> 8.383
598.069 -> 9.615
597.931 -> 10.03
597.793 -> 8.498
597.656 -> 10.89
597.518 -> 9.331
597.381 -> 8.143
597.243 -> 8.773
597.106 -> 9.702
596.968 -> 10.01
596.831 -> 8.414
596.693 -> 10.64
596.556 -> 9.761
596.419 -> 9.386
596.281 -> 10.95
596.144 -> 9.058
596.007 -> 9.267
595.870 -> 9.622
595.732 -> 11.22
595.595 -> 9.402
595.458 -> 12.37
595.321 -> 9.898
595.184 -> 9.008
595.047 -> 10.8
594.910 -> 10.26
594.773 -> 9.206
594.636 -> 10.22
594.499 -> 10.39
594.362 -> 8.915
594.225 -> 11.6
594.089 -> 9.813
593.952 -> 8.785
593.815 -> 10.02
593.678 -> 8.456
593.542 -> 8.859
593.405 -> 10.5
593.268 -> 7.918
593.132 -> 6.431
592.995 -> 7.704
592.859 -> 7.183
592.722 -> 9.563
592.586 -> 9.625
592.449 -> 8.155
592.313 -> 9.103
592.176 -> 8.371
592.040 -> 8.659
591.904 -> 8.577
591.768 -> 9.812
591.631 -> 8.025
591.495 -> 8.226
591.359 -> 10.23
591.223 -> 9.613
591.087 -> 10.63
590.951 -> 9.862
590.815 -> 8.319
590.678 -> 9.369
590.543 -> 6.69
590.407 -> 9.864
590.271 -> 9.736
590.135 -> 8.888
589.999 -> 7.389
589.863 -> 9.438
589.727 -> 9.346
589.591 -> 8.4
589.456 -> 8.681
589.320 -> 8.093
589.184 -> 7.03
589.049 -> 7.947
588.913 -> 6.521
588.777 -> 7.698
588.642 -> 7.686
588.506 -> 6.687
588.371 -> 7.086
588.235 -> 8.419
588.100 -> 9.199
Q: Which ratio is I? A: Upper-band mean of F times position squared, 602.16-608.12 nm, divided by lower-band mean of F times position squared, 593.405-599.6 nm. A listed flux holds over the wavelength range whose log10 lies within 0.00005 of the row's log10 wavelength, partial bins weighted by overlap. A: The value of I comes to 1.09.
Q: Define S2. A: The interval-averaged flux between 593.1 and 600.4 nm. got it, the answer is 9.32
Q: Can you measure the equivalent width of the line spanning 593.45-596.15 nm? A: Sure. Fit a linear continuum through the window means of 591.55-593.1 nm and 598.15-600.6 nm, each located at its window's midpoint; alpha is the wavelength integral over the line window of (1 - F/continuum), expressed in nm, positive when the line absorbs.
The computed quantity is -0.39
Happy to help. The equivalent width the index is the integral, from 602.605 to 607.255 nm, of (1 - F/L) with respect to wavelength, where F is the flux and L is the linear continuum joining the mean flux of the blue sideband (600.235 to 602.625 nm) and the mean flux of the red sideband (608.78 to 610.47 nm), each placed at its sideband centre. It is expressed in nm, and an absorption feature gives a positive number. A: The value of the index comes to 0.08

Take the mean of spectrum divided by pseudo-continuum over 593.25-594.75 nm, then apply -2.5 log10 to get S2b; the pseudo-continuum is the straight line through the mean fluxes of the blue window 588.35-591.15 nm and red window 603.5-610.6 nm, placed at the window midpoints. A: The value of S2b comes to -0.10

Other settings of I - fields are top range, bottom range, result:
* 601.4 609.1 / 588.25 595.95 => 1.17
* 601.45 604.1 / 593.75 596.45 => 1.04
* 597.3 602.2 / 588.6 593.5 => 1.12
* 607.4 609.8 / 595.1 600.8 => 1.13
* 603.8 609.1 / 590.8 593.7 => 1.18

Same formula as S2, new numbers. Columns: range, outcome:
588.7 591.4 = 8.67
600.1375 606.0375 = 10.1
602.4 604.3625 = 10.2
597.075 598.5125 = 9.19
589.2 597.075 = 9.26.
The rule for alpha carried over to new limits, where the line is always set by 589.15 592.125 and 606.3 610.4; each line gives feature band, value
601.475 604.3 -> -0.114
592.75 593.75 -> 0.094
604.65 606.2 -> 0.068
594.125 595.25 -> -0.107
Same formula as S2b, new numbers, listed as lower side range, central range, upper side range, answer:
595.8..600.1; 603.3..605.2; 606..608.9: -0.06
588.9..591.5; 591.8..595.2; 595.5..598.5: 0.00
